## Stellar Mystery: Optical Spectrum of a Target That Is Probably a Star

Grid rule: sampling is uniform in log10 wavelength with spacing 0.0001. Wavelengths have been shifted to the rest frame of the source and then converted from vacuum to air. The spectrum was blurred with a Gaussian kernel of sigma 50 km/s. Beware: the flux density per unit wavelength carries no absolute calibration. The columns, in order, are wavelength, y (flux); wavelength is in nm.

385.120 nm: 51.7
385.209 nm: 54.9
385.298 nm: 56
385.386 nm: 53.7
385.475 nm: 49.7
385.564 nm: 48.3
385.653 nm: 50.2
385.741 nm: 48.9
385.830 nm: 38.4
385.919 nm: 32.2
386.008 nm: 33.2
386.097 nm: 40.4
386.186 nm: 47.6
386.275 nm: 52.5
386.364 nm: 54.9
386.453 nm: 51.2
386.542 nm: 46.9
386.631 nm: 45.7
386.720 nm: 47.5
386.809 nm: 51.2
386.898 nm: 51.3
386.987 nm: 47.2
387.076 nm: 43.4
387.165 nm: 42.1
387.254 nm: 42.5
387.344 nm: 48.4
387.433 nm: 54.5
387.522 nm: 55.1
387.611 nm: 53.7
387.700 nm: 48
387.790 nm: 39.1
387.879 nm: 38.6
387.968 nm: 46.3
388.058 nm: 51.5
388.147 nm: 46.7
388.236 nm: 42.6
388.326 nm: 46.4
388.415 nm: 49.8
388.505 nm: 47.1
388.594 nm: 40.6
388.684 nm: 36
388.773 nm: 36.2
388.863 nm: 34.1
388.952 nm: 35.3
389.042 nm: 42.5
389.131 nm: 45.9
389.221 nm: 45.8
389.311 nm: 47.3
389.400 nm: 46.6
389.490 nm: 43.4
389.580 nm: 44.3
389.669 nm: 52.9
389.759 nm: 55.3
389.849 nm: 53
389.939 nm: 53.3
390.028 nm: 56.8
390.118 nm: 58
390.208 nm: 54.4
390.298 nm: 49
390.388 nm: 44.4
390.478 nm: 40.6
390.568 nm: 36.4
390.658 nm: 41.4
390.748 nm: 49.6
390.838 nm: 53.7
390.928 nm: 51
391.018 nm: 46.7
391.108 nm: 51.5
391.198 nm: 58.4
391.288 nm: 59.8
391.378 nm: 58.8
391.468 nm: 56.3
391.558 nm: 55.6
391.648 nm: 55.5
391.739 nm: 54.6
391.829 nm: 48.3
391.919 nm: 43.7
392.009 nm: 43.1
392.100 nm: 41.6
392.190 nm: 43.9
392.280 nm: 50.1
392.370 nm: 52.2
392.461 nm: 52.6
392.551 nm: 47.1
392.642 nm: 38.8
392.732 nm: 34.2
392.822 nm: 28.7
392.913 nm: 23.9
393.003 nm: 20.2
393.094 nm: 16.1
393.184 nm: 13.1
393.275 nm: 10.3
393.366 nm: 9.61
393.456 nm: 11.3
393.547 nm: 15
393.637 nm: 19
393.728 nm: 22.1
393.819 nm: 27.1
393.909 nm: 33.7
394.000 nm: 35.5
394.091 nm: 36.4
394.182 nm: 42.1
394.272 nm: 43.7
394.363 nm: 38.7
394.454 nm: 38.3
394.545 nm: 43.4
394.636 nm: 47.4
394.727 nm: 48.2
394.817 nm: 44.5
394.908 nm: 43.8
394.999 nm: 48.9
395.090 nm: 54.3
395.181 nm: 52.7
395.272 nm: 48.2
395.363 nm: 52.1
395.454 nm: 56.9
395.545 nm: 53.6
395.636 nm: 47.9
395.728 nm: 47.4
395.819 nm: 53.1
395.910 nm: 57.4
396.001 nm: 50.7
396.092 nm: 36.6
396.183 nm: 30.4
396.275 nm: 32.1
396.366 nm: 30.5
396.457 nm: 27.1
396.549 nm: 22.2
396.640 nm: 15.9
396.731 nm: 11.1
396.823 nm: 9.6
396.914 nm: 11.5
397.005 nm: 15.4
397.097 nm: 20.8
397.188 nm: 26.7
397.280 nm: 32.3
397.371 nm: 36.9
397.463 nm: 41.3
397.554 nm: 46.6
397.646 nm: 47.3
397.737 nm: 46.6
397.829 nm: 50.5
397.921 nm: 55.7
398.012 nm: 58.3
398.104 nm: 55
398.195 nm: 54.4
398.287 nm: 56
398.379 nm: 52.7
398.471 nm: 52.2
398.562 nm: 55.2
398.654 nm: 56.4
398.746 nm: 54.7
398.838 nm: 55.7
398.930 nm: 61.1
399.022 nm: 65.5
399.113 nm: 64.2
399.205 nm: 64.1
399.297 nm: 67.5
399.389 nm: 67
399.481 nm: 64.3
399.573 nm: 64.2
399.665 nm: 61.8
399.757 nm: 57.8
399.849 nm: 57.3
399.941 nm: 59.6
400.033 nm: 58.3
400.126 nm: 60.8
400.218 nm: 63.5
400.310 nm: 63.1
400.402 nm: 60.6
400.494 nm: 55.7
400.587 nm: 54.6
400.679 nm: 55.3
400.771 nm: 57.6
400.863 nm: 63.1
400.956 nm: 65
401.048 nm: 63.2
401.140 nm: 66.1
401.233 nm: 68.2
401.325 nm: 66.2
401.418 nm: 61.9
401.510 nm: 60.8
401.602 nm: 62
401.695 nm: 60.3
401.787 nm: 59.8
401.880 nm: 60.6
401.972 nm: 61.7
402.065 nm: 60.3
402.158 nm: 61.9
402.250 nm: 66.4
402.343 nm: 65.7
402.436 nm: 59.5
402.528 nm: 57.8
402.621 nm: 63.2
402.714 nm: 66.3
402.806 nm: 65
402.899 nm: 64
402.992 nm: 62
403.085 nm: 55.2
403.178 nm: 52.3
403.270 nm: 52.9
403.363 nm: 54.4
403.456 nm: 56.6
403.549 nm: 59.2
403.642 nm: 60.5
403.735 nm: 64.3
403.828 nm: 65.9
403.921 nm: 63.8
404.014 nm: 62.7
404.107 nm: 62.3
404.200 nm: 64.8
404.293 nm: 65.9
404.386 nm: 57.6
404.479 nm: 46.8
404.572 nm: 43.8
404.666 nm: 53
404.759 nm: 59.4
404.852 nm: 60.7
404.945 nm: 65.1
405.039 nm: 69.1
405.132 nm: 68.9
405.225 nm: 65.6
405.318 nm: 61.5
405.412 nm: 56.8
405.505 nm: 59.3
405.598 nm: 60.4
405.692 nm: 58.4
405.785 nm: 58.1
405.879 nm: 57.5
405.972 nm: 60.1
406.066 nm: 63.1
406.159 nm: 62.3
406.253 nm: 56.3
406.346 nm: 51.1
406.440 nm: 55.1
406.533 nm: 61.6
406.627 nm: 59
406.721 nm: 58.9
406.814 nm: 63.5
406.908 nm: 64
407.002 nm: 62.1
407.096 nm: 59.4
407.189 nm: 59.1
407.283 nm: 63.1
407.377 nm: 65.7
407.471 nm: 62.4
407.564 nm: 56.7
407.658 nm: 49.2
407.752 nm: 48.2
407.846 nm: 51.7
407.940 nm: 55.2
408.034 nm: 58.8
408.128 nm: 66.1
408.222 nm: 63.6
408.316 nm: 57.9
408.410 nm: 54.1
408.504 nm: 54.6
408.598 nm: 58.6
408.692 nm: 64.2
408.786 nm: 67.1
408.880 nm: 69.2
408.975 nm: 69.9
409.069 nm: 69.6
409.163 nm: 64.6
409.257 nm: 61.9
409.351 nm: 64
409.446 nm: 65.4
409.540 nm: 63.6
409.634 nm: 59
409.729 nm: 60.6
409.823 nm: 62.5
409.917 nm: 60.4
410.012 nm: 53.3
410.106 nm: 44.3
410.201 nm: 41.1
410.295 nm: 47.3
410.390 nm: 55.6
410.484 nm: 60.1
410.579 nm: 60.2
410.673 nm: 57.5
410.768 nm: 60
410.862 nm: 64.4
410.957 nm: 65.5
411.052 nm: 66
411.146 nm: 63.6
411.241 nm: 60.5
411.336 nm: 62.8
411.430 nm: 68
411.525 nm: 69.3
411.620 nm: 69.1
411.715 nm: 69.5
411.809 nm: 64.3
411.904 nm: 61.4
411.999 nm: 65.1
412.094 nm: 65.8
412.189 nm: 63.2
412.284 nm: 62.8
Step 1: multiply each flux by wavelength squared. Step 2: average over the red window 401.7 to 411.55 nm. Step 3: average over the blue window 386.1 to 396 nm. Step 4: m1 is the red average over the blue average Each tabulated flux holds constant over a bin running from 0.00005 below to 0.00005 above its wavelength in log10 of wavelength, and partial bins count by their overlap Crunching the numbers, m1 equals 1.5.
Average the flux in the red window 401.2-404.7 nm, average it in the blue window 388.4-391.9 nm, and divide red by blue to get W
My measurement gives 1.25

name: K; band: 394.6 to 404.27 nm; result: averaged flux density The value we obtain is 53.2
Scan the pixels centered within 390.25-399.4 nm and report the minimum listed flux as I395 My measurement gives 9.6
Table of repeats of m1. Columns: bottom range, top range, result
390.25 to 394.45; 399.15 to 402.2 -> 1.64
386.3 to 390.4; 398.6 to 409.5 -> 1.39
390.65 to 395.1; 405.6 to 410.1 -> 1.62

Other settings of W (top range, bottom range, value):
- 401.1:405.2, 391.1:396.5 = 1.50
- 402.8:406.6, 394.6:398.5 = 1.44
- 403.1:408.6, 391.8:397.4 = 1.68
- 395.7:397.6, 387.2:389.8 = 0.68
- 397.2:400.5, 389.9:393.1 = 1.20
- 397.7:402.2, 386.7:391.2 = 1.27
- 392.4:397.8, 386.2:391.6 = 0.73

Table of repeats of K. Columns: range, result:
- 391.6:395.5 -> 38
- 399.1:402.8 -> 61.9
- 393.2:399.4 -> 41.2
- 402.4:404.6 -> 59.6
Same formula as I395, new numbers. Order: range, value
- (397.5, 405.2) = 43.8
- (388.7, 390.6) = 34.1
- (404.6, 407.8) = 48.2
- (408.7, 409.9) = 59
